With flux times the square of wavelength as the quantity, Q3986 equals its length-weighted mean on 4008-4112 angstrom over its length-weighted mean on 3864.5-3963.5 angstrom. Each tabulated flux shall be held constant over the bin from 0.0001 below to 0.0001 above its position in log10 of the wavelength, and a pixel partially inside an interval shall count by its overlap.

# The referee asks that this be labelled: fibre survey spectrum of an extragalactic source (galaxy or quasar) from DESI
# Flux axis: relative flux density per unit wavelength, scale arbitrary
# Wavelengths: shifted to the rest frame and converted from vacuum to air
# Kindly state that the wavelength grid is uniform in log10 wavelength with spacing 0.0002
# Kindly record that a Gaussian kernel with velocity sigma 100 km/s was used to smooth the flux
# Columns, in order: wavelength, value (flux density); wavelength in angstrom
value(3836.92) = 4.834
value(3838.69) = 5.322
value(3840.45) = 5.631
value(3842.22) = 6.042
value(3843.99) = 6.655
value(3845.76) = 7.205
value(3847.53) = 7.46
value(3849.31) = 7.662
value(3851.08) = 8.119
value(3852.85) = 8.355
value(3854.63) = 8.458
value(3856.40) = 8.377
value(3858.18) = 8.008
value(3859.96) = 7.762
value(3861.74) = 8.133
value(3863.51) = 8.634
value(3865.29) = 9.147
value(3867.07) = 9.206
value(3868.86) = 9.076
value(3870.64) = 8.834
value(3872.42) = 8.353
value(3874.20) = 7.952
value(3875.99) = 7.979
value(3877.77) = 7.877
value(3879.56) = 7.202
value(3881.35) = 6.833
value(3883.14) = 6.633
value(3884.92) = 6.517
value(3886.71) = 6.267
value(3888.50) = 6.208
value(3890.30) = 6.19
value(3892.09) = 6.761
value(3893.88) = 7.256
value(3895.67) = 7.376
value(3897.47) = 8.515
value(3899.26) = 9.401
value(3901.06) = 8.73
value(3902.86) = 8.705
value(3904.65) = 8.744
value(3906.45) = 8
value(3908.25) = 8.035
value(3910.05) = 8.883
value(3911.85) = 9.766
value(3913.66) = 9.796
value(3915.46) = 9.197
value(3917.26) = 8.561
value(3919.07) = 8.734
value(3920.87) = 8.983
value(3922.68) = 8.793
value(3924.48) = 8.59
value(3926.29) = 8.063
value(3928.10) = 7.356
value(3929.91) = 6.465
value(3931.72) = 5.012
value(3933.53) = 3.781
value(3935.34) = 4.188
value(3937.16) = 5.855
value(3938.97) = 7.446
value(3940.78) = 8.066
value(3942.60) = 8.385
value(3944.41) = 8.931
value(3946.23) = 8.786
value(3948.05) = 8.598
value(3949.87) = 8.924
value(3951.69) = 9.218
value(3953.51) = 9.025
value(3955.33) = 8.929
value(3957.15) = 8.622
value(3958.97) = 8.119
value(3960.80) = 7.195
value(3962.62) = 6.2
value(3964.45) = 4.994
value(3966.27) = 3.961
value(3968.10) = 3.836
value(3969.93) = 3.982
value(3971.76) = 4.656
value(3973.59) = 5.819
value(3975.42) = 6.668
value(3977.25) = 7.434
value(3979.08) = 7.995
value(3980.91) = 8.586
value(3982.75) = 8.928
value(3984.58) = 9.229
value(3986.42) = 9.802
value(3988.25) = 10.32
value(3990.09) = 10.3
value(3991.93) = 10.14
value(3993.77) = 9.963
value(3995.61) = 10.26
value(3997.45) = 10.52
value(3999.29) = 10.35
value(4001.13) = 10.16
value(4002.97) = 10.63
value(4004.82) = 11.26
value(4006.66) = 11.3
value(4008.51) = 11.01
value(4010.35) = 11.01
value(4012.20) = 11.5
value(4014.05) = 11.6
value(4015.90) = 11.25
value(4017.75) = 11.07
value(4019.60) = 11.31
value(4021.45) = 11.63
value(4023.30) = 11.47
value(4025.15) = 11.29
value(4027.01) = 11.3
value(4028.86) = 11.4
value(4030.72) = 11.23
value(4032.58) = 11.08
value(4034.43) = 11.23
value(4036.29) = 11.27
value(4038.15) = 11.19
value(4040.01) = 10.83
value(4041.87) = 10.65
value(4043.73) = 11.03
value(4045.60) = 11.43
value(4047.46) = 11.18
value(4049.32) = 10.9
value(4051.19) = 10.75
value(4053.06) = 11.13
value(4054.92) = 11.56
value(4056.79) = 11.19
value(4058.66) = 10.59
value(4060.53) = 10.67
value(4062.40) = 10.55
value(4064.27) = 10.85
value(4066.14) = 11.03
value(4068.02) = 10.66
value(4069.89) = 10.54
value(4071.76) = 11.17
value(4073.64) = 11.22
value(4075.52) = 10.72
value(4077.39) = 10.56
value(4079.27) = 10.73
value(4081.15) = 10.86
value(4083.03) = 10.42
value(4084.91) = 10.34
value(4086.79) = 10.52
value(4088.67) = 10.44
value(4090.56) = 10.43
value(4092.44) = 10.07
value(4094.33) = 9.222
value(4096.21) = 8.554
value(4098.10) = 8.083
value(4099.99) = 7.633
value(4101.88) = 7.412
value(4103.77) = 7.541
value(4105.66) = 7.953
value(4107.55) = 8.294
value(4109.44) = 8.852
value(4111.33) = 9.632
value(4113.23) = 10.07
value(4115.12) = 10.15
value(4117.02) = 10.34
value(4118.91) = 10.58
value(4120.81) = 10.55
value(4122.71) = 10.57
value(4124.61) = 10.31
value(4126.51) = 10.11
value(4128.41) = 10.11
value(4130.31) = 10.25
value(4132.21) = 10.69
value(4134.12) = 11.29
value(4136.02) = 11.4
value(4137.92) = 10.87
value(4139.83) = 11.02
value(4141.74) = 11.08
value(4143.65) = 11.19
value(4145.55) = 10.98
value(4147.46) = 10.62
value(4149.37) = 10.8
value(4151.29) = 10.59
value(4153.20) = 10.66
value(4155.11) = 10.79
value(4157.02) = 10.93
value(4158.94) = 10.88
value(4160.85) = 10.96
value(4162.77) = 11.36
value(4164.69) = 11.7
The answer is 1.4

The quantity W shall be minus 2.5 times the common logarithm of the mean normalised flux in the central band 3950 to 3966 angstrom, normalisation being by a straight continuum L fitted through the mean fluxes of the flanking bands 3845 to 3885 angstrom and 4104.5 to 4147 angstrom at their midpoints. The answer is 0.149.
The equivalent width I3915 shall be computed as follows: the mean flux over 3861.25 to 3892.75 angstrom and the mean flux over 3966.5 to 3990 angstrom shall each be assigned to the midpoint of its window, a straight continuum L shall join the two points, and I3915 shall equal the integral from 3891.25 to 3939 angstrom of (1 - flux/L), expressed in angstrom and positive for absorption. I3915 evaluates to -1.9 angstrom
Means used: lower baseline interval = 7.65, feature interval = 7.82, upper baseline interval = 7.28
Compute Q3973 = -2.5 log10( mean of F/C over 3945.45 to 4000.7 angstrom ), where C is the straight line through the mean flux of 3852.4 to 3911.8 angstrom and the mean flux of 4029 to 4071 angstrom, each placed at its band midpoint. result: 0.192 mag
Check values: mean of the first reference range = 7.97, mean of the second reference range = 11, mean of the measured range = 8.07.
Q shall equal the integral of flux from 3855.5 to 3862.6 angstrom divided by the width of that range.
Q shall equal 8.07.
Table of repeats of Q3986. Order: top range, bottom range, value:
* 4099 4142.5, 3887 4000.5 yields 1.36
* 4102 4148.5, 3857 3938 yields 1.46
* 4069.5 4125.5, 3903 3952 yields 1.34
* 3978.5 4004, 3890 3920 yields 1.22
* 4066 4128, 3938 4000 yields 1.30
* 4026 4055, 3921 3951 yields 1.59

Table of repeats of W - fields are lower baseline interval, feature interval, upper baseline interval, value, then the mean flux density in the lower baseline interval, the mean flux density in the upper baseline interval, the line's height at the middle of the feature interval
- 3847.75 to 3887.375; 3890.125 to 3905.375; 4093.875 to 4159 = 0.02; 7.97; 10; 8.21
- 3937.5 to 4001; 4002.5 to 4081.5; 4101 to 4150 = -0.22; 8.07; 10.1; 9.02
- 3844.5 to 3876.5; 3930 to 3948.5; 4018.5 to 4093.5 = 0.34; 8.25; 10.9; 9.33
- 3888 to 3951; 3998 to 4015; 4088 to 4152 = -0.24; 7.87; 9.93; 8.77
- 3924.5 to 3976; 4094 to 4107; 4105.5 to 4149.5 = 0.22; 6.85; 10.4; 9.82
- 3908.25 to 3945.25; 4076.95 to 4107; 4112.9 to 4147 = 0.08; 7.75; 10.7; 10.1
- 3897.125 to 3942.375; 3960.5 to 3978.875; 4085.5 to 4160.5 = 0.46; 7.9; 10.1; 8.43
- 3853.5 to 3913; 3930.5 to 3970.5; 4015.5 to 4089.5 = 0.30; 8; 11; 9.19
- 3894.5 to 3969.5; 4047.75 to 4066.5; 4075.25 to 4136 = -0.18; 7.74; 9.81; 9.23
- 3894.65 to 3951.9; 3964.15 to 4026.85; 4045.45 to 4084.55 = 0.03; 8.04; 10.9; 9.48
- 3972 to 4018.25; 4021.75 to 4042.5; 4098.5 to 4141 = -0.15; 9.8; 9.79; 9.8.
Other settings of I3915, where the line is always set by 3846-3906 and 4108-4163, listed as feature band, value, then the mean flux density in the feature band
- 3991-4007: -2.3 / 10.5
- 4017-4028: -2.3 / 11.4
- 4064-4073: -0.9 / 10.9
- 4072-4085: -1.0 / 10.7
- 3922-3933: 1.6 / 7.23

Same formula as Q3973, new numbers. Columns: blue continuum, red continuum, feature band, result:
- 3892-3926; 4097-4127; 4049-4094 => -0.177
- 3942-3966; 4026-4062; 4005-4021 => -0.127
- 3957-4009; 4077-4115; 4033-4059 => -0.236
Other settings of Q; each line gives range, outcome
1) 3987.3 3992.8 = 10.3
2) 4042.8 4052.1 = 11.1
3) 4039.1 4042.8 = 10.7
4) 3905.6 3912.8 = 8.67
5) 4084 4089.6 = 10.4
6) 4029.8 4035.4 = 11.2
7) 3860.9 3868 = 8.79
